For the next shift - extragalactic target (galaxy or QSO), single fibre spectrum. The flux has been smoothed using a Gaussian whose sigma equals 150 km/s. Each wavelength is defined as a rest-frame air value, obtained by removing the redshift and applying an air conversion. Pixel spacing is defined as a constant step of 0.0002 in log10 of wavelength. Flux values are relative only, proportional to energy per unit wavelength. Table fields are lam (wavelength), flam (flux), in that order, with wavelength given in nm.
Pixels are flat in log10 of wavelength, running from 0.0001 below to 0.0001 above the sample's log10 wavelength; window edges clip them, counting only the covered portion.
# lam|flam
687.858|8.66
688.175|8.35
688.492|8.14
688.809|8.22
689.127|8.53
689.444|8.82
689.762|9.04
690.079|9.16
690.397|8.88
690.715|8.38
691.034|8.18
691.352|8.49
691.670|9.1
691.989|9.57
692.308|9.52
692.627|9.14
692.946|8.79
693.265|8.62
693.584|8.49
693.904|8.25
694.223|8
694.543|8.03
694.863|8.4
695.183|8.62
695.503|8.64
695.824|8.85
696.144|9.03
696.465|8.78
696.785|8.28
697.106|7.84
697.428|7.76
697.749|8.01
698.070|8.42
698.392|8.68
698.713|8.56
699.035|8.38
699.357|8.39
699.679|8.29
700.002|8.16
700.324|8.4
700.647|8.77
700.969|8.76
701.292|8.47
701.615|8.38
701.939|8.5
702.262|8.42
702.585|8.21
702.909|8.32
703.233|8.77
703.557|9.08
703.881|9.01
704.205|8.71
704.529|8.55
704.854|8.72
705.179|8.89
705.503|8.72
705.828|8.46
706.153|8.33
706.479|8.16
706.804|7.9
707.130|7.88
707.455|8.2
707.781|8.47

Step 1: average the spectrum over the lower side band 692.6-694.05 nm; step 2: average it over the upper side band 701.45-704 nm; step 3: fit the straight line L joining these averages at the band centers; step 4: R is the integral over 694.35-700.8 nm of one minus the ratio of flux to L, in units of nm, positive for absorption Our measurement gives 0.14 nm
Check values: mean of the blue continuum 8.62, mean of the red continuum 8.58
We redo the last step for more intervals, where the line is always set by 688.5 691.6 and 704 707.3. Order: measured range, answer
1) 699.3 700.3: 0.03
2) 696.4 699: 0.08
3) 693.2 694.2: 0.02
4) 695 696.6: -0.04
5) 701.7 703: 0.02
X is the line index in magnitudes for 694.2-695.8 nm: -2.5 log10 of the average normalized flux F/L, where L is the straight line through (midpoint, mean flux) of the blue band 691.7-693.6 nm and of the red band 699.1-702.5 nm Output 0.060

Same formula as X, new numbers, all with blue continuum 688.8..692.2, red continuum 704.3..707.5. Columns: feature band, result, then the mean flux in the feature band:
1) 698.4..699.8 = 0.017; 8.44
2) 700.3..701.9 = -0.005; 8.56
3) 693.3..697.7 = 0.036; 8.38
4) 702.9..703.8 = -0.045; 8.82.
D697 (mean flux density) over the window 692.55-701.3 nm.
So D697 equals 8.45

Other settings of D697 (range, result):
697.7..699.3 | 8.44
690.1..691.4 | 8.55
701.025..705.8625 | 8.62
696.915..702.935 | 8.35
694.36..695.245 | 8.31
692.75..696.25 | 8.52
